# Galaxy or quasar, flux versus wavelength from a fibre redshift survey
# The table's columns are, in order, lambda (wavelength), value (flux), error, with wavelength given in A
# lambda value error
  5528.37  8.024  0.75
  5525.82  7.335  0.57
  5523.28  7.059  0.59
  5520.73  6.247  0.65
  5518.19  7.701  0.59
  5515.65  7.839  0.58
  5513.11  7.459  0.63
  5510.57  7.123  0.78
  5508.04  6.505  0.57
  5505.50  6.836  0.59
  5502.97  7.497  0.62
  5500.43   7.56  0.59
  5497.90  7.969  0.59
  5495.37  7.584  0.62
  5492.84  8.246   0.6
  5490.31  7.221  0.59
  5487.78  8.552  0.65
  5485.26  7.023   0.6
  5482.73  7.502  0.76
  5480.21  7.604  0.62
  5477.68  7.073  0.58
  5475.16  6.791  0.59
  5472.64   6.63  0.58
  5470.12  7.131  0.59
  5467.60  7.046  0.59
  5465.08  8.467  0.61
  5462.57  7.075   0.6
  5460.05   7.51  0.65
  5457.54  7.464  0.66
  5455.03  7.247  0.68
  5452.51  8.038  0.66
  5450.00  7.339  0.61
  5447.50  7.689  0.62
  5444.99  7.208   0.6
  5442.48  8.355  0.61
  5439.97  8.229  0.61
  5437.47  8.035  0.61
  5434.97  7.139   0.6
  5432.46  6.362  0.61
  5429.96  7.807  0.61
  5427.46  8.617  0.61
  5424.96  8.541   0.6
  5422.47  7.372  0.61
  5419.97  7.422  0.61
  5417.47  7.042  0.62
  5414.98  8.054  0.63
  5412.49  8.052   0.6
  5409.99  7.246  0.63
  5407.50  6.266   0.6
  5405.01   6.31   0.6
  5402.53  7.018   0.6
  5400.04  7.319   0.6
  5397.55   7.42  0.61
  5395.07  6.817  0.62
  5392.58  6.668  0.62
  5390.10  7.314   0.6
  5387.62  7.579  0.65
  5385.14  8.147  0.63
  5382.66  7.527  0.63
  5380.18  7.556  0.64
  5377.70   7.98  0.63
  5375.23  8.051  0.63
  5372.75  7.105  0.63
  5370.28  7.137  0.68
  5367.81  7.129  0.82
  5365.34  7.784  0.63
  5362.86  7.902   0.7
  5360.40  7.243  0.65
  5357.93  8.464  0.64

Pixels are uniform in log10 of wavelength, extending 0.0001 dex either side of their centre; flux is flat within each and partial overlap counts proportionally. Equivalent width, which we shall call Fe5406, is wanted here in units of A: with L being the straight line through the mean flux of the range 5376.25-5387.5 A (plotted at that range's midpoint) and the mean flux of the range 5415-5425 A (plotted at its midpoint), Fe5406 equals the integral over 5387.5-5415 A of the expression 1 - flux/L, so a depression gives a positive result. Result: 2.0 A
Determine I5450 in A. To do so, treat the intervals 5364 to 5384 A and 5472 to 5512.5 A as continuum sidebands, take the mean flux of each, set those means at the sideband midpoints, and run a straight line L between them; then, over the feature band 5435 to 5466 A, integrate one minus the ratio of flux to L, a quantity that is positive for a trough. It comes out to -1.1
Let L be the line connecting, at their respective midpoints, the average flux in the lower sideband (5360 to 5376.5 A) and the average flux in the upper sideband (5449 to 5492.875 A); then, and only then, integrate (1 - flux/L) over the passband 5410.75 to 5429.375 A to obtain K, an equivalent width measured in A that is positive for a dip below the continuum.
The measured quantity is -1.0 A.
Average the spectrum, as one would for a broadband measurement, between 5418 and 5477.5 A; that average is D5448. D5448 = 7.53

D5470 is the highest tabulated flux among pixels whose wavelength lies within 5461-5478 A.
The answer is 8.467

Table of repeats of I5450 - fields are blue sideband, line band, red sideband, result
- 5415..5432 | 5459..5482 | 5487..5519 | 1.08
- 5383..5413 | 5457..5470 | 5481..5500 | 0.13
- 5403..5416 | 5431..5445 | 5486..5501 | -0.37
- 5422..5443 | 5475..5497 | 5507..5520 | -0.23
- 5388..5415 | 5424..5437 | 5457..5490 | -0.87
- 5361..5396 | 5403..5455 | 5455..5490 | -0.86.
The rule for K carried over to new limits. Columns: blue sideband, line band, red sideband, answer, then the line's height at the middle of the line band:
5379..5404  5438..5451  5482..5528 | -0.7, 7.37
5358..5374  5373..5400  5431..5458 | 0.0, 7.49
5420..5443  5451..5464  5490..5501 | 0.5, 7.78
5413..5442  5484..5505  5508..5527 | -1.0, 7.33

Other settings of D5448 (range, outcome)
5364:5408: 7.3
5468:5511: 7.34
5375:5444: 7.5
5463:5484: 7.27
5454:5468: 7.5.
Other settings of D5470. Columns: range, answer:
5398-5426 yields 8.541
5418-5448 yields 8.617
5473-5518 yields 8.552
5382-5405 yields 8.147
